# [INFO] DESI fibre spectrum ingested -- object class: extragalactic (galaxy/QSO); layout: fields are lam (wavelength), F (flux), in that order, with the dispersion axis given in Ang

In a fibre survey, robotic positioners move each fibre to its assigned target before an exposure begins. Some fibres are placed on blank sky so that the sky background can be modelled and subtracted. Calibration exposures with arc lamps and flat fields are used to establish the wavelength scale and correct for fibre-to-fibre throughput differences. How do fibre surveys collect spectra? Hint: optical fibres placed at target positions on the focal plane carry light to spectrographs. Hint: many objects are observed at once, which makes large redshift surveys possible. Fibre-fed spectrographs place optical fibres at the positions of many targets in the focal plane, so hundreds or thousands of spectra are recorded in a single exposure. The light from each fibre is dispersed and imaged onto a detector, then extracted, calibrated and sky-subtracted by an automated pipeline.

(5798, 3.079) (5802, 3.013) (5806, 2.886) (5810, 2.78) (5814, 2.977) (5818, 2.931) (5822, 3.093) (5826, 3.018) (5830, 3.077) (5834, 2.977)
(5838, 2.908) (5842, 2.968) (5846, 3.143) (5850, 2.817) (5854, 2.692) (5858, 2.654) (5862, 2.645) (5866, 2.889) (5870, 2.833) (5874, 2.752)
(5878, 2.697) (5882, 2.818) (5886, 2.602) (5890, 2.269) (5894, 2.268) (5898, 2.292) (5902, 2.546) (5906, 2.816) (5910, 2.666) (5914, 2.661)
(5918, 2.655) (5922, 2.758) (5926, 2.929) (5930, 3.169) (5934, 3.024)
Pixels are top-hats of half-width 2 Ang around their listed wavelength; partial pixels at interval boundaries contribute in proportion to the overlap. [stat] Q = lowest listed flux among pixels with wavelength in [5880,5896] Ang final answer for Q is 2.268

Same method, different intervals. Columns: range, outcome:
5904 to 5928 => 2.655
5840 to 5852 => 2.817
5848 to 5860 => 2.654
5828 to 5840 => 2.908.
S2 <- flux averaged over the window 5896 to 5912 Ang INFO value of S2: 2.58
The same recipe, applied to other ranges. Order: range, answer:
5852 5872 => 2.74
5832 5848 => 3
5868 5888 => 2.74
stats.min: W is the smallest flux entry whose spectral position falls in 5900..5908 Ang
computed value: 2.546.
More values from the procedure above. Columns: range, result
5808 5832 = 2.78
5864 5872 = 2.833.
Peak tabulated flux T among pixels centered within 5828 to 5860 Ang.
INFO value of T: 3.143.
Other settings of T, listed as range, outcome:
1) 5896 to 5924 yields 2.816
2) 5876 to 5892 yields 2.818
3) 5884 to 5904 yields 2.602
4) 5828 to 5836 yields 3.077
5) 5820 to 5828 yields 3.093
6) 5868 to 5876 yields 2.833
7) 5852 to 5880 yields 2.889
